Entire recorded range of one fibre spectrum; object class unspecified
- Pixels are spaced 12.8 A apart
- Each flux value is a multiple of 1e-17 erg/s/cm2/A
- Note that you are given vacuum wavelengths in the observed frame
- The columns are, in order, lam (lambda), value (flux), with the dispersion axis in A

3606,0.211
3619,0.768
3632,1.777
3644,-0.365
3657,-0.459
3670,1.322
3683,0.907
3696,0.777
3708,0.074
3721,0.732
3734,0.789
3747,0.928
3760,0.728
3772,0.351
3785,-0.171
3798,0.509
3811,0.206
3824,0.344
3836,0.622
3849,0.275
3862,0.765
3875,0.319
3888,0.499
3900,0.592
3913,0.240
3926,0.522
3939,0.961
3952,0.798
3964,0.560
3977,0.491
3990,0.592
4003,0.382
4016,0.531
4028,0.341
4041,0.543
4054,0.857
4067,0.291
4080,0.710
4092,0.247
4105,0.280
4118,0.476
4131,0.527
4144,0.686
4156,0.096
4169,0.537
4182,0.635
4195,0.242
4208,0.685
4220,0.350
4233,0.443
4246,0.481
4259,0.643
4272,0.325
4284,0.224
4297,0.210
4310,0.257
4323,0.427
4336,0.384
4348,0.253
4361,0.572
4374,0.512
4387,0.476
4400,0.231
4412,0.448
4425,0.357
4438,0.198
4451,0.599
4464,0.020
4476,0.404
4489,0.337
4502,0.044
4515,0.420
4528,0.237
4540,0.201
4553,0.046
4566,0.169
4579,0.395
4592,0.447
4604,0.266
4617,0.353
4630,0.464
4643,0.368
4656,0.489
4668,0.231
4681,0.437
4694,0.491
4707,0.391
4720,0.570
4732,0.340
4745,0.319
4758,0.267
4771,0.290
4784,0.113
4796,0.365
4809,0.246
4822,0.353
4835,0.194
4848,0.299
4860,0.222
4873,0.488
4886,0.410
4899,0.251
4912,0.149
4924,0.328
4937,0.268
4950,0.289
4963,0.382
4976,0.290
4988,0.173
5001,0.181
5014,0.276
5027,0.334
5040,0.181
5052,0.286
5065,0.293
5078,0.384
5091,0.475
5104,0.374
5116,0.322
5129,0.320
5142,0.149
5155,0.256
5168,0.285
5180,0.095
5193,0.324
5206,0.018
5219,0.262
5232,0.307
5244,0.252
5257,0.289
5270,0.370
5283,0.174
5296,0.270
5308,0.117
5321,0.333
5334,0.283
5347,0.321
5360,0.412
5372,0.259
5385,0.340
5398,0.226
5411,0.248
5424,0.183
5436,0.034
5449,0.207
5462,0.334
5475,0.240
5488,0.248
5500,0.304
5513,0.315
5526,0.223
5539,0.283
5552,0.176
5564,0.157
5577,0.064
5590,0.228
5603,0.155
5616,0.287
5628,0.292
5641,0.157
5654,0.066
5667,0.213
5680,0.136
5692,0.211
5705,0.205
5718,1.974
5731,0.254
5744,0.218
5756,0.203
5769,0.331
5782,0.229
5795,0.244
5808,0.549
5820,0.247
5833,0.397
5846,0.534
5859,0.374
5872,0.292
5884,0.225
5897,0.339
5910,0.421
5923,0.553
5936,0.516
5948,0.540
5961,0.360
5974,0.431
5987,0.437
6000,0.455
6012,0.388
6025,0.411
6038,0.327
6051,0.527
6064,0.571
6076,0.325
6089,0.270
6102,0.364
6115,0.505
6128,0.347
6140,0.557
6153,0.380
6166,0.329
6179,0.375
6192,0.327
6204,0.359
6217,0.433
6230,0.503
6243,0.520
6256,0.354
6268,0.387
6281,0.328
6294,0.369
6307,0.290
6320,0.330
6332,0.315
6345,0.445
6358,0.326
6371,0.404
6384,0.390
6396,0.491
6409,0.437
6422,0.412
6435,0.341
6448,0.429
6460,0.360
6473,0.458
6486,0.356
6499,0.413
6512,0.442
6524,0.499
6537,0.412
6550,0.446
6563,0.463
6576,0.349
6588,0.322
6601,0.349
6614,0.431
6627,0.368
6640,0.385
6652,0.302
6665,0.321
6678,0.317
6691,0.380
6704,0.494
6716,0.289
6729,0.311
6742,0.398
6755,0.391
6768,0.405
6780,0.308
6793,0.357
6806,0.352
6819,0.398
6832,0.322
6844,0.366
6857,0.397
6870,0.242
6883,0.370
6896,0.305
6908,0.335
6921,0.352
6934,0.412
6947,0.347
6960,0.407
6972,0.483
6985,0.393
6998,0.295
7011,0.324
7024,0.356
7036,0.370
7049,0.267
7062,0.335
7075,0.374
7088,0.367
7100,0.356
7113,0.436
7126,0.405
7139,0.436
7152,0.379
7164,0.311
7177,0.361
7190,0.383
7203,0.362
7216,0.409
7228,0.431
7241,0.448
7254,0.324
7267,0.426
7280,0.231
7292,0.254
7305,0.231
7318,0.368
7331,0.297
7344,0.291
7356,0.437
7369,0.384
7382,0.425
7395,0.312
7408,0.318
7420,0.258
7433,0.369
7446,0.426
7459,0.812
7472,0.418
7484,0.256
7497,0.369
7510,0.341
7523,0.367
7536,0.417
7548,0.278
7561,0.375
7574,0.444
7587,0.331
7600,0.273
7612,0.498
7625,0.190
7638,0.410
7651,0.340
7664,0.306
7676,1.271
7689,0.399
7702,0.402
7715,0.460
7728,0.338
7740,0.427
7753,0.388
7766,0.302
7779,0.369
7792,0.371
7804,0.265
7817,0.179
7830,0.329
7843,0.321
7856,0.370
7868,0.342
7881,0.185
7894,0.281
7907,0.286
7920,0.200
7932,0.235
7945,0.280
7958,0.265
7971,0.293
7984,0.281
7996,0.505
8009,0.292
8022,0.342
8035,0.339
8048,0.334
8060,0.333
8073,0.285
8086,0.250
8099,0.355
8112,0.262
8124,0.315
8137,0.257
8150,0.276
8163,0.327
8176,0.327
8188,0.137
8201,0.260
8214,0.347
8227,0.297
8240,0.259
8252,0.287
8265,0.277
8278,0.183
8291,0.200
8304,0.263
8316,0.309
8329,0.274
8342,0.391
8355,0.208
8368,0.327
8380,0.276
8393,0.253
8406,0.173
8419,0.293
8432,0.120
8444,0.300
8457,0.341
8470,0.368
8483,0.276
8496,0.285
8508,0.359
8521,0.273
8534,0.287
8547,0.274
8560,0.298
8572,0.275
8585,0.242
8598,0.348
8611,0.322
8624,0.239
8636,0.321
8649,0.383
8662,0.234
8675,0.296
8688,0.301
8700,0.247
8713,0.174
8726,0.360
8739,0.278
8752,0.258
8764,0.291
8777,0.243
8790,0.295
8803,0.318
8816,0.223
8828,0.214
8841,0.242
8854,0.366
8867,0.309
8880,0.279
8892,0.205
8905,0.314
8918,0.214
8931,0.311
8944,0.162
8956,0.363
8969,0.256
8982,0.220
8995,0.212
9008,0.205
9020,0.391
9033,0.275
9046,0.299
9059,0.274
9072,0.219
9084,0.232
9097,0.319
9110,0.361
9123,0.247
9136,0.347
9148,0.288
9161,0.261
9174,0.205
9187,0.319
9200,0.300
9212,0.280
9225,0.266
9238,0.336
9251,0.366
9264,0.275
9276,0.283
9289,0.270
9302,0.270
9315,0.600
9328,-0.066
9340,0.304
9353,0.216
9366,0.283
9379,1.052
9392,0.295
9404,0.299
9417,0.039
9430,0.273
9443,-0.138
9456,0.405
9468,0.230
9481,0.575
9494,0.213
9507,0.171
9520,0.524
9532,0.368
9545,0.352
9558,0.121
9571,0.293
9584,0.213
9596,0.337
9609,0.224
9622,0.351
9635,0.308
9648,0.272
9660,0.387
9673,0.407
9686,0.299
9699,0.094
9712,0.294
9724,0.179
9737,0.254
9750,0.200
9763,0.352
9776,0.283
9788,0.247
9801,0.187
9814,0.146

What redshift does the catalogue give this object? 0.534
